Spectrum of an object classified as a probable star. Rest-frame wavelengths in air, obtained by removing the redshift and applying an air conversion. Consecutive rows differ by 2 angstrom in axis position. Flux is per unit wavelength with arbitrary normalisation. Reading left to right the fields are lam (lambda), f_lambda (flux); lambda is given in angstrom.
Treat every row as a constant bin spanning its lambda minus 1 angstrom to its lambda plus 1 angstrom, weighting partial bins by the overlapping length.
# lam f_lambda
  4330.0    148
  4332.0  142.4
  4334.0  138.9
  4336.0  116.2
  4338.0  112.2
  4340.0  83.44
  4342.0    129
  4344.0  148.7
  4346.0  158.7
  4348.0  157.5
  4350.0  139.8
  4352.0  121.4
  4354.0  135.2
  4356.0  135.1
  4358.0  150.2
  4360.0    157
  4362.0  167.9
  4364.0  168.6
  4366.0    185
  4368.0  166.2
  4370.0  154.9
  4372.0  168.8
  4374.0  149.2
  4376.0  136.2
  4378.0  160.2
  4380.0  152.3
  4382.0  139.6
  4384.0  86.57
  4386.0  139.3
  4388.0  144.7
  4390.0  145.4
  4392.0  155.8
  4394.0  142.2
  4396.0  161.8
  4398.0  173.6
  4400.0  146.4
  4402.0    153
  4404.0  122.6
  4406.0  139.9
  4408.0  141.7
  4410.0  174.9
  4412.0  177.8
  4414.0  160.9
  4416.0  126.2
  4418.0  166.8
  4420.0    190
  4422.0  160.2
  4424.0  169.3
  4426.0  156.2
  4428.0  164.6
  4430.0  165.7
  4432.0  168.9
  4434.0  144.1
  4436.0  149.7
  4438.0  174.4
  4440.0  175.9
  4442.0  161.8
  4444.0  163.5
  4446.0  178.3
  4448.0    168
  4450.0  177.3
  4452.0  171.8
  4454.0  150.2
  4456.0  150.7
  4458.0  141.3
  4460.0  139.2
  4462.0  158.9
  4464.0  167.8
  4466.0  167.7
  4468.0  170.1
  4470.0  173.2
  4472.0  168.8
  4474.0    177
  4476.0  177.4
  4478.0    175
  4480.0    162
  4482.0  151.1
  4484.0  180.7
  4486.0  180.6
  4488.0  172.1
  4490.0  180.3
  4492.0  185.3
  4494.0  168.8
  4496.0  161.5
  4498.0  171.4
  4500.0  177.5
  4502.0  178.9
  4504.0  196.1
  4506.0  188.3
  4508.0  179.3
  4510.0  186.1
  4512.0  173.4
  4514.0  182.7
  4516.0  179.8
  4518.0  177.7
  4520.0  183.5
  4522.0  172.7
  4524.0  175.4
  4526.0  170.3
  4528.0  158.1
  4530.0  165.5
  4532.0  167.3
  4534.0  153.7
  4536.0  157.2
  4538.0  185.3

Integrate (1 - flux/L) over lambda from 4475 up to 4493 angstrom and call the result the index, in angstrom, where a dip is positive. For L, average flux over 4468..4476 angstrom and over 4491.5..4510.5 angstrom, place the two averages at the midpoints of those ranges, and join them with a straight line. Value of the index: 0.2 angstrom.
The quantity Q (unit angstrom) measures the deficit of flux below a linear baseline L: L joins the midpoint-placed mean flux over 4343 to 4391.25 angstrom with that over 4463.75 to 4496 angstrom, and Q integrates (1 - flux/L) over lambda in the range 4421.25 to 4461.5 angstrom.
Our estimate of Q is 0.6 angstrom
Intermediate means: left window 149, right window 172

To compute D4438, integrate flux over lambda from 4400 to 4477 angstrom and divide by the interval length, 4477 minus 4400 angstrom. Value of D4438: 162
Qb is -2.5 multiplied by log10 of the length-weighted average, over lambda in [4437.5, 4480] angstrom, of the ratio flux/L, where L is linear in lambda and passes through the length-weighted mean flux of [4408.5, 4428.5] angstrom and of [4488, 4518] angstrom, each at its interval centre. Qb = 0.03 mag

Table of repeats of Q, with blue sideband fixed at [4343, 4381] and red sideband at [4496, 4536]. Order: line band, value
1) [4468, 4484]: -0.07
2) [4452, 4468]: 1.07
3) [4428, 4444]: 0.06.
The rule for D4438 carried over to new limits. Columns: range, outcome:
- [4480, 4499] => 172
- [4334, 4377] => 145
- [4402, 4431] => 158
